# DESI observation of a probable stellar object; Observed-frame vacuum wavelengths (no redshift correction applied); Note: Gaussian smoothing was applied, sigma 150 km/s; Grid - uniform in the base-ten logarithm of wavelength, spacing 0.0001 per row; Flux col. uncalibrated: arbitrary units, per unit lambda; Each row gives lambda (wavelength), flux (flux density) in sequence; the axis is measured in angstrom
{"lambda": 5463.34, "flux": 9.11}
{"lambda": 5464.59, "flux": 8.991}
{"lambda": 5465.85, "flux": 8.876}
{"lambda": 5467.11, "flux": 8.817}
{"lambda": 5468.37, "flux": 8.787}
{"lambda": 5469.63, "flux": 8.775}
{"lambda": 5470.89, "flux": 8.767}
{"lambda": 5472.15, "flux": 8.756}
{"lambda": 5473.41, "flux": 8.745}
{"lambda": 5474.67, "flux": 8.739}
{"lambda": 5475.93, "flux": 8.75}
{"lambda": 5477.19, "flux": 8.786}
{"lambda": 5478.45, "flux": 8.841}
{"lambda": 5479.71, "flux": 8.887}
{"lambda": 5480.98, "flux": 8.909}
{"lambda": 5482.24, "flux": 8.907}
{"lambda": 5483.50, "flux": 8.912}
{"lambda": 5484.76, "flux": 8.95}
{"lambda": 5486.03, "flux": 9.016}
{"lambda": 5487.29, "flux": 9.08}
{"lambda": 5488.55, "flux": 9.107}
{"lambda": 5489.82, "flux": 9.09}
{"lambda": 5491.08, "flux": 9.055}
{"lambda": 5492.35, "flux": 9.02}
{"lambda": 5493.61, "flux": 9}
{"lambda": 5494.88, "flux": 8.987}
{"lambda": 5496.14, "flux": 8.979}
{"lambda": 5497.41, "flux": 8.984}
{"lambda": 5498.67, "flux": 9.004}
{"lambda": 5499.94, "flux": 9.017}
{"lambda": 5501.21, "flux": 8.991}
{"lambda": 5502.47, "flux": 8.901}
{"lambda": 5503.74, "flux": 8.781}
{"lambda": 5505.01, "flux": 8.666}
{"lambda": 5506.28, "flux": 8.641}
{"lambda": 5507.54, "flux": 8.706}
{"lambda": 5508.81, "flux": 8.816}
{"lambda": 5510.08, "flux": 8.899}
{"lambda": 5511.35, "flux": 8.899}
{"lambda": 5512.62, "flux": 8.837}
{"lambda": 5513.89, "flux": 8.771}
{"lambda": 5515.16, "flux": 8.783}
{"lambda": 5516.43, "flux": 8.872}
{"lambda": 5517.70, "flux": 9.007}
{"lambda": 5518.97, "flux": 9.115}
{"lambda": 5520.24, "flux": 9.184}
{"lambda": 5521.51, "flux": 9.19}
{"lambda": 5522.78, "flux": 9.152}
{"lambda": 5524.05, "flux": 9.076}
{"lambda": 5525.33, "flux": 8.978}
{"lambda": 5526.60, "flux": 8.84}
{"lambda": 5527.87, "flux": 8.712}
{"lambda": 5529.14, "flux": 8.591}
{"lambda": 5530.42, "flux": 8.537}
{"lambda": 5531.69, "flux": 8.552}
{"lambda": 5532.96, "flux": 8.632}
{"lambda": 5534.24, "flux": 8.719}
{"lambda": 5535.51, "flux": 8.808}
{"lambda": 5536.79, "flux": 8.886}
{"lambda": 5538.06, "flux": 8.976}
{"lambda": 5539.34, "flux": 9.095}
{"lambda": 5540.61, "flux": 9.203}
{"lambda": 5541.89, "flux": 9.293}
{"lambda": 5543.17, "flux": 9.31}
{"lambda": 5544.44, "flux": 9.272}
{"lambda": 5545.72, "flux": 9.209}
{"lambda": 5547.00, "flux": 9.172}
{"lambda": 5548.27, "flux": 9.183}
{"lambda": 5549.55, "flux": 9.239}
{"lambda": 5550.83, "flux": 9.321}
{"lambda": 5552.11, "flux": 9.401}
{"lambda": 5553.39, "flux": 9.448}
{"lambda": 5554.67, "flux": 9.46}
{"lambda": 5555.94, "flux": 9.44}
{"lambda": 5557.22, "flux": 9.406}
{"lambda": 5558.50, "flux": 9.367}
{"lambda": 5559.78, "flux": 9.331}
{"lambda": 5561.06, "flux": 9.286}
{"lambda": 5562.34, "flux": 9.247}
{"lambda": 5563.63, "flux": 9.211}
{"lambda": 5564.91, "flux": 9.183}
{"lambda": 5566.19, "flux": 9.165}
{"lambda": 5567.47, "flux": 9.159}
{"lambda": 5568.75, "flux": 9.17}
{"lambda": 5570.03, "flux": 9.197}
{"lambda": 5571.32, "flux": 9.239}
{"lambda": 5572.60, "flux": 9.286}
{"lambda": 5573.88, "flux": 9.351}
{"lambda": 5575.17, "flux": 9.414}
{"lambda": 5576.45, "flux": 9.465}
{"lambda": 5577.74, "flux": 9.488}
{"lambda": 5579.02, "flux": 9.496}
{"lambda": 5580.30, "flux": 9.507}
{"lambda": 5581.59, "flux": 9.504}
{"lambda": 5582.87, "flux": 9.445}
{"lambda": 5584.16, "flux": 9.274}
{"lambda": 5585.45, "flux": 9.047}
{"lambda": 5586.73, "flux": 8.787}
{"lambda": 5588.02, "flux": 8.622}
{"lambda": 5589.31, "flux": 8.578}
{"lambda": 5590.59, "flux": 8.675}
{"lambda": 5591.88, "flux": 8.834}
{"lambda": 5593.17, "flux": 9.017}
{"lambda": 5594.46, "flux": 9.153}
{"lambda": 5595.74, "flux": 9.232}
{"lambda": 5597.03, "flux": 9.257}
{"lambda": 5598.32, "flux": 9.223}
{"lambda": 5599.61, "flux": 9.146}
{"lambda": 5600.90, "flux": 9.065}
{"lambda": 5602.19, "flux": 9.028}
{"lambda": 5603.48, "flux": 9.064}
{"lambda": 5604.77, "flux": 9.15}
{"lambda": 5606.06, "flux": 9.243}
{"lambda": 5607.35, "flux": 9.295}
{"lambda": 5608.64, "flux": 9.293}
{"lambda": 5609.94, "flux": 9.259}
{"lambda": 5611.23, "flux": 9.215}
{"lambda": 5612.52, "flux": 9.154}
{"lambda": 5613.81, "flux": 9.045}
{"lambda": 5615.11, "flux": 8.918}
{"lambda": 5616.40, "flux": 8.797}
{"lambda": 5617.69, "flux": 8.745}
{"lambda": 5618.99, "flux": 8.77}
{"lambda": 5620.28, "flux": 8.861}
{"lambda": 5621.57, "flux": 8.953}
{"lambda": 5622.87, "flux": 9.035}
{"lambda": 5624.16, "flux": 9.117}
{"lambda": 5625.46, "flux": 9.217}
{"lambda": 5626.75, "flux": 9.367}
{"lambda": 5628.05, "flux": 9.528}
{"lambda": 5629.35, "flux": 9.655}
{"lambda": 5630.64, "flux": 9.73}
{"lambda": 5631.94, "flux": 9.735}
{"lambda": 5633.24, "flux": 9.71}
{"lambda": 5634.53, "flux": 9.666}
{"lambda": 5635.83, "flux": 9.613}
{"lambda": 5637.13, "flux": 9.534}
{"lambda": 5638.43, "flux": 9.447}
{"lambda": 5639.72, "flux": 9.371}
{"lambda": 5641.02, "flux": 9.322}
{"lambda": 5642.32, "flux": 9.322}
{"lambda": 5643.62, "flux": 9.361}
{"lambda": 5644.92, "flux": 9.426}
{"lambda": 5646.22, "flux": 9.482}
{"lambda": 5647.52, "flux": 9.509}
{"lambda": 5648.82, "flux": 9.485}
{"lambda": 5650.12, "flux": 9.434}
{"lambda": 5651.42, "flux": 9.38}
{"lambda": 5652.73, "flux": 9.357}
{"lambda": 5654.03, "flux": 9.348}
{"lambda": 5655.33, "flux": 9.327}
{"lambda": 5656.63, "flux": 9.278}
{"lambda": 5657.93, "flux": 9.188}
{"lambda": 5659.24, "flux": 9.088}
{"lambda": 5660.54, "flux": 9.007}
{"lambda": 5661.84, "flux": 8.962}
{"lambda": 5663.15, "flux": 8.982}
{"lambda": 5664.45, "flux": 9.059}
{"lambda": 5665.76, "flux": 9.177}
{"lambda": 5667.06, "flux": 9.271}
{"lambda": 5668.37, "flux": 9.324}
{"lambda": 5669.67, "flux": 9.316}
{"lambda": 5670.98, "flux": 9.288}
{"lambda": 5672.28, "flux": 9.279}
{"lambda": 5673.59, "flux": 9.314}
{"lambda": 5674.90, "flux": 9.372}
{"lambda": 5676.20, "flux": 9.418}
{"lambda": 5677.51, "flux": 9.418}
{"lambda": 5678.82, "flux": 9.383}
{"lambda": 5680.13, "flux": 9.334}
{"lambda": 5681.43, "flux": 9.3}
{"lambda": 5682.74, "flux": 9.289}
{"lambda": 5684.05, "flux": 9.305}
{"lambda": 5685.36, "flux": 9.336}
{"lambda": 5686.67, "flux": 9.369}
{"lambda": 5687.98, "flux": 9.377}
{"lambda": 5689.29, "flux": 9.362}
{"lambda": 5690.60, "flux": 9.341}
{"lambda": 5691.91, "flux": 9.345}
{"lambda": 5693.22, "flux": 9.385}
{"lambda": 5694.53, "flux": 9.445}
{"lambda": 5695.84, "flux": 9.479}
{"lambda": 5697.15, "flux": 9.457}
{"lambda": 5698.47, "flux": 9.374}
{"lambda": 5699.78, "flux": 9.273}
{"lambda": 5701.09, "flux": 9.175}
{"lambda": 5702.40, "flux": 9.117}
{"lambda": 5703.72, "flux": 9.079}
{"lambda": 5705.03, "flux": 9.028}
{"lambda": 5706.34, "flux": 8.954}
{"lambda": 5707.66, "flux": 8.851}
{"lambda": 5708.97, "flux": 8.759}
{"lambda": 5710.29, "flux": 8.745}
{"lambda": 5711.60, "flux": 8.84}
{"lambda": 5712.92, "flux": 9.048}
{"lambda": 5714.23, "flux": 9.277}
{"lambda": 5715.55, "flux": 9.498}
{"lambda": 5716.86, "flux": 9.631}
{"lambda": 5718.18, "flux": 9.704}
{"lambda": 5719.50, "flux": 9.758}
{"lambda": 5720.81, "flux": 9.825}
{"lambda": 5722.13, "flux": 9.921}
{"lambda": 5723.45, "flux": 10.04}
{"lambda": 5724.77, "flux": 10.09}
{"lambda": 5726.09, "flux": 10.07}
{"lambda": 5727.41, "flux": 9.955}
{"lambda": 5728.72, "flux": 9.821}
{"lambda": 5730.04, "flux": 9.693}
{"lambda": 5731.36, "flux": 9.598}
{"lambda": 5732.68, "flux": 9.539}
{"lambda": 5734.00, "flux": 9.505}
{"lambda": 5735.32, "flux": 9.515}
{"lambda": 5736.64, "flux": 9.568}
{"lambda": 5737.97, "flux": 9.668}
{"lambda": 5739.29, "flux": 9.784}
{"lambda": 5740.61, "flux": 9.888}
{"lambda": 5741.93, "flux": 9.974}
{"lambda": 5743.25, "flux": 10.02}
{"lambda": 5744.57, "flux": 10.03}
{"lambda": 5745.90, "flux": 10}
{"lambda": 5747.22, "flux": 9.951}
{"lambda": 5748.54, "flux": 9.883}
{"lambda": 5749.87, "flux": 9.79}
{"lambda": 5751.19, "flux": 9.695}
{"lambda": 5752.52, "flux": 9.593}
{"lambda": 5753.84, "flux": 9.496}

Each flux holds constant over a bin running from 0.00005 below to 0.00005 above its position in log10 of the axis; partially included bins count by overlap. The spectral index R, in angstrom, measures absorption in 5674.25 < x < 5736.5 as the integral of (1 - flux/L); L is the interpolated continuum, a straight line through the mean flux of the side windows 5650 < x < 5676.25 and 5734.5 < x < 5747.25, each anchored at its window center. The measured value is 0.94 angstrom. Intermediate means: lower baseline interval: 9.24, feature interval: 9.42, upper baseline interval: 9.83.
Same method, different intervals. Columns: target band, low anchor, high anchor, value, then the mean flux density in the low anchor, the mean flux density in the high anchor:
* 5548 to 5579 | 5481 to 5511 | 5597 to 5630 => -0.9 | 8.94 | 9.13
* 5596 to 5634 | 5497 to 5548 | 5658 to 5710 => -0.4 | 8.93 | 9.24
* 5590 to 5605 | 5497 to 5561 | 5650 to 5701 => 0.1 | 9.02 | 9.3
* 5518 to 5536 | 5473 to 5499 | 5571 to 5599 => 0.3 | 8.94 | 9.18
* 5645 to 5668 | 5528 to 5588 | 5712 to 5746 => 0.6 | 9.18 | 9.74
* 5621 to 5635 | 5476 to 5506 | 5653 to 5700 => -0.3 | 8.94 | 9.29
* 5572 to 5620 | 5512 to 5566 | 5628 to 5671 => 0.5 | 9.08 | 9.37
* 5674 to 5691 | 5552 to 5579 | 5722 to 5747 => 0.6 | 9.32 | 9.82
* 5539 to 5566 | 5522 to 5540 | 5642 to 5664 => -1.1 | 8.83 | 9.29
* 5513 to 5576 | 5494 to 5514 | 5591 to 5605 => -1.0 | 8.87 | 9.1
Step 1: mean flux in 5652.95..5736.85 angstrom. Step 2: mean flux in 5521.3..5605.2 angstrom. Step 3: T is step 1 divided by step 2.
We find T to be 1.0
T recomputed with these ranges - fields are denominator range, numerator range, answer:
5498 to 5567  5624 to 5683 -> 1.04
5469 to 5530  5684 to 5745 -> 1.07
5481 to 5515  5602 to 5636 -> 1.03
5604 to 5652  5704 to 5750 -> 1.03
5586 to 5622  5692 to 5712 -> 1.01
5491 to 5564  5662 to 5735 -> 1.04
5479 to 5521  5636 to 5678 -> 1.04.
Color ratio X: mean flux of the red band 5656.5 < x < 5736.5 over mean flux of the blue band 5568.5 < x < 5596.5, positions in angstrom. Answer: 1.02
